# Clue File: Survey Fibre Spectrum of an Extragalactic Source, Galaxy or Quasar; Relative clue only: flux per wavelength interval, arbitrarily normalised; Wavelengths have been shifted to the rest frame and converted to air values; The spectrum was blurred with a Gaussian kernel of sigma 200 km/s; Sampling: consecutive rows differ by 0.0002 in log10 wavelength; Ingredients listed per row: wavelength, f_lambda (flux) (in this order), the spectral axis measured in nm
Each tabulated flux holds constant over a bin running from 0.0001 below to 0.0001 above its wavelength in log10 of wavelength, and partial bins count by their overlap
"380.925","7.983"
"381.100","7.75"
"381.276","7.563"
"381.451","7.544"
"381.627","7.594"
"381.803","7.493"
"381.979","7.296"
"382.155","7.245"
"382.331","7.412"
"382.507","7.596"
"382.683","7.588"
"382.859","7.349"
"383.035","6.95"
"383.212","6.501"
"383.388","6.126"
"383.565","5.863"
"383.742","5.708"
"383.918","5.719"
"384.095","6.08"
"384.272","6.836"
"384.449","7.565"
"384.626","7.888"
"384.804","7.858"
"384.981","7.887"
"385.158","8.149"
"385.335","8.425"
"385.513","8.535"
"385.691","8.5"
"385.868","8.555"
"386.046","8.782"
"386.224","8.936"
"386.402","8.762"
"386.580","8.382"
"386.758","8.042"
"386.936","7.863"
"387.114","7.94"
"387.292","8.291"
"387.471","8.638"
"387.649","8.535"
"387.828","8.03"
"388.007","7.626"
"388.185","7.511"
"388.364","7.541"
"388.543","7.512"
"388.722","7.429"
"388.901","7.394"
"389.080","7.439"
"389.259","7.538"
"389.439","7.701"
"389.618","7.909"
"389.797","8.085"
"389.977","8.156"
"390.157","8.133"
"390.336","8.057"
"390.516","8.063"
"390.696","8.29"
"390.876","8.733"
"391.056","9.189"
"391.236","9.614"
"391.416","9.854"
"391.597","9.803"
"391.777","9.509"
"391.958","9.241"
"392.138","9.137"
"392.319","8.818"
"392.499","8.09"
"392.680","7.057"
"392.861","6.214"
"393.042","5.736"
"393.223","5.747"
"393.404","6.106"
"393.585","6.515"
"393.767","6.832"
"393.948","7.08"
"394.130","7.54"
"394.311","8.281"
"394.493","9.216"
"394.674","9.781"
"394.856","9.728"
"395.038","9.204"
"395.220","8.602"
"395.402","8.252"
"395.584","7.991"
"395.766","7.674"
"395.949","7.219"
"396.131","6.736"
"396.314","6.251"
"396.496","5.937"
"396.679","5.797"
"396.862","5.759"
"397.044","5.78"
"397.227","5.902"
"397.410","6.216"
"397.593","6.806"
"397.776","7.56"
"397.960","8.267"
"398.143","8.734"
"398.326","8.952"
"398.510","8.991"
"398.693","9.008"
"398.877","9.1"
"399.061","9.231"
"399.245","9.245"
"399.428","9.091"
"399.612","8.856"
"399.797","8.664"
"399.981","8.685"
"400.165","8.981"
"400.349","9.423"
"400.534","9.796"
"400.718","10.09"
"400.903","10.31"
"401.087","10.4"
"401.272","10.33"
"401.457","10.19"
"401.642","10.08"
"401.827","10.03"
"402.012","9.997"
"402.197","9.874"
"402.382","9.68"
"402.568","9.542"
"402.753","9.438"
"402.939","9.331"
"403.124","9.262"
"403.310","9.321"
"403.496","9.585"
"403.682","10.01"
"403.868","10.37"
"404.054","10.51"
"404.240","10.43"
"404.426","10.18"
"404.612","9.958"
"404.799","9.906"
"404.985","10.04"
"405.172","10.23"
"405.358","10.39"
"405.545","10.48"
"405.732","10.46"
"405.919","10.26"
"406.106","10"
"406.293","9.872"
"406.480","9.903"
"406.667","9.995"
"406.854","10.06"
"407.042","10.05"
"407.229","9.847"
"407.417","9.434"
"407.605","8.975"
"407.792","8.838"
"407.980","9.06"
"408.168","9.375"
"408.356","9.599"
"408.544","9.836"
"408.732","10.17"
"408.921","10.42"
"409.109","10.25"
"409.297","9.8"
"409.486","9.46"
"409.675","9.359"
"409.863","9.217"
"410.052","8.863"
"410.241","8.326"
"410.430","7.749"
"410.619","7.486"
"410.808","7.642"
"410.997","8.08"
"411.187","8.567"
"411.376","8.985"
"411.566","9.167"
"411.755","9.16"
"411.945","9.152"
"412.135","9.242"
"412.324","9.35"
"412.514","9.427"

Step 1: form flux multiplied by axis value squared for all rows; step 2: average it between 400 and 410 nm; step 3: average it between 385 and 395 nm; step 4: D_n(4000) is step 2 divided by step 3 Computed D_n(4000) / 1.31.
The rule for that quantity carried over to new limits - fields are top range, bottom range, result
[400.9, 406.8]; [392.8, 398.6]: 1.42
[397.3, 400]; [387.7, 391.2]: 1.12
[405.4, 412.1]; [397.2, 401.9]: 1.09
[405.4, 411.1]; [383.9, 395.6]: 1.28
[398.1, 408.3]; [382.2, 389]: 1.39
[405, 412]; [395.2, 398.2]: 1.43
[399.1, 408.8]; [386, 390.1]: 1.33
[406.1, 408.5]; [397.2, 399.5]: 1.21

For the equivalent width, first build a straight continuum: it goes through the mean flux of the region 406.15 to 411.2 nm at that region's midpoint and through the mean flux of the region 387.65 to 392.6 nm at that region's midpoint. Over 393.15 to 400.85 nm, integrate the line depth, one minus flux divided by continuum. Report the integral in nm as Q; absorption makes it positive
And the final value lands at 0.64 nm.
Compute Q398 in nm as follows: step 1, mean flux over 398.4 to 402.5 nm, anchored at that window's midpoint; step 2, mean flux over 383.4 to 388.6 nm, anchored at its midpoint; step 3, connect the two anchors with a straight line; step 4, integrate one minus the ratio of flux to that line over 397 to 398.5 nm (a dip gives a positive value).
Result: 0.29 nm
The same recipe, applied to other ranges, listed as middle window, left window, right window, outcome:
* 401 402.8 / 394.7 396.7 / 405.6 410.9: -0.29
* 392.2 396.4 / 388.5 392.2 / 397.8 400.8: 0.53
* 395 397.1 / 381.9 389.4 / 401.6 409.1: 0.41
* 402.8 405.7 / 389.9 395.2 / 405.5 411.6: -0.30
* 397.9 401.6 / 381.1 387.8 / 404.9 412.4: -0.24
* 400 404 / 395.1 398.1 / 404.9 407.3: -0.48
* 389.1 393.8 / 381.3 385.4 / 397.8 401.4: 0.10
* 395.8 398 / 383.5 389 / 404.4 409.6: 0.58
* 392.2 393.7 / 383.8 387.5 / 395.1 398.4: 0.12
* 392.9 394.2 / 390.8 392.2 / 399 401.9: 0.41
